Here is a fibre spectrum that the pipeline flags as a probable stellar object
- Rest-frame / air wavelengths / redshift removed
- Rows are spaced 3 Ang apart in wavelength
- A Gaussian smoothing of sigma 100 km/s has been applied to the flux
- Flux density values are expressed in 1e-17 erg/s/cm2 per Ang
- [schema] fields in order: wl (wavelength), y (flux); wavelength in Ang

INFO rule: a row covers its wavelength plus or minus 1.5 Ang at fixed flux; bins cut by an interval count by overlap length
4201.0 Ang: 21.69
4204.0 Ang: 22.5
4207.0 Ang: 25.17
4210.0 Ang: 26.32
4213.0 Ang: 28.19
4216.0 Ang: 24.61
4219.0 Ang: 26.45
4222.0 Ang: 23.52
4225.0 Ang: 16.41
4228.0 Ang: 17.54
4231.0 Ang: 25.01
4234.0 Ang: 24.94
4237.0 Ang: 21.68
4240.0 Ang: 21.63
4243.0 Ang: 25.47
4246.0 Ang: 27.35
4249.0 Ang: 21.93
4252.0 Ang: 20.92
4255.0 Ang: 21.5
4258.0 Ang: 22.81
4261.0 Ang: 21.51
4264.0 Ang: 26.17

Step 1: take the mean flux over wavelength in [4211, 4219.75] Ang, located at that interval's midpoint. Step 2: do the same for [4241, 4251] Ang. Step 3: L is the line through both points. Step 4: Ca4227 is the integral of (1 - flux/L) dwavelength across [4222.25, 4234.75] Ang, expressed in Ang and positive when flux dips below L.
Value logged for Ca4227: 2.2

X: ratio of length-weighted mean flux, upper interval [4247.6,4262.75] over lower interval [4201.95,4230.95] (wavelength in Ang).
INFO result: 0.9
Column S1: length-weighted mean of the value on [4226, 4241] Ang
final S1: 22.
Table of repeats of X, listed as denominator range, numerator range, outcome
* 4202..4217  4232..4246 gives 0.95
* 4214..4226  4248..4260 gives 0.94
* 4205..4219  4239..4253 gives 0.91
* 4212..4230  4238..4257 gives 1.02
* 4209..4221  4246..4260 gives 0.85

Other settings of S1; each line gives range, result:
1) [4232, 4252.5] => 23.6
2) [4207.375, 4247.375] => 23.8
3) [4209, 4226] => 24.4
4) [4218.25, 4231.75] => 21.3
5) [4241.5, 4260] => 23.3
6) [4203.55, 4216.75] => 25.6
